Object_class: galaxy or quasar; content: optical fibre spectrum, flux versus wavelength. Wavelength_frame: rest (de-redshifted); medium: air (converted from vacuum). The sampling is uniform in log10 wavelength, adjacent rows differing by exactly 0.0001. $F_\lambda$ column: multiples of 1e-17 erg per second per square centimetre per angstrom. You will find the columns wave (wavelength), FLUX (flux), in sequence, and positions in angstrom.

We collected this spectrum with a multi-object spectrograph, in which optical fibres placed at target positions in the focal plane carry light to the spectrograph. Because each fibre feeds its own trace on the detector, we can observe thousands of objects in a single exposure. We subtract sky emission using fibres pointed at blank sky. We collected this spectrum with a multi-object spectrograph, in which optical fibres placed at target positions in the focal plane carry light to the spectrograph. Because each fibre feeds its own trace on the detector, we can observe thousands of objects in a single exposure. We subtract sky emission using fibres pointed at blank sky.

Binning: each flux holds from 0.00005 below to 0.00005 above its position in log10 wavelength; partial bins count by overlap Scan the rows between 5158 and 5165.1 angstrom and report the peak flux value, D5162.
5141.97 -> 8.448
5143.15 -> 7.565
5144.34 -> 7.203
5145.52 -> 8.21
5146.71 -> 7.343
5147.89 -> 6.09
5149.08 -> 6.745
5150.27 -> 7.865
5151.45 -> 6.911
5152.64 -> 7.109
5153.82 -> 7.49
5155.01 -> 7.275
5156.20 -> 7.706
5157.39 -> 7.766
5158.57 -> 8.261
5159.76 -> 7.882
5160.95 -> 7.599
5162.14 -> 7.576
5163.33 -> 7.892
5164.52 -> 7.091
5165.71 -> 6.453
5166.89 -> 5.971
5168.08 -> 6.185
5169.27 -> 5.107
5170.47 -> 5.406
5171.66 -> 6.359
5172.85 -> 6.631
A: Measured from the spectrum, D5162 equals 8.261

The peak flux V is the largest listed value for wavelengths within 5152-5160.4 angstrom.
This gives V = 8.261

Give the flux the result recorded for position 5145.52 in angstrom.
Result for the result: 8.21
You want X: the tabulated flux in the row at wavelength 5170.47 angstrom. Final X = 5.406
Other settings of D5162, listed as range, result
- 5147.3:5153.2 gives 7.865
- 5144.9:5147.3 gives 8.21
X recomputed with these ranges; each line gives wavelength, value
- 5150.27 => 7.865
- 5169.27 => 5.107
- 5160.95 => 7.599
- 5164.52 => 7.091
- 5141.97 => 8.448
